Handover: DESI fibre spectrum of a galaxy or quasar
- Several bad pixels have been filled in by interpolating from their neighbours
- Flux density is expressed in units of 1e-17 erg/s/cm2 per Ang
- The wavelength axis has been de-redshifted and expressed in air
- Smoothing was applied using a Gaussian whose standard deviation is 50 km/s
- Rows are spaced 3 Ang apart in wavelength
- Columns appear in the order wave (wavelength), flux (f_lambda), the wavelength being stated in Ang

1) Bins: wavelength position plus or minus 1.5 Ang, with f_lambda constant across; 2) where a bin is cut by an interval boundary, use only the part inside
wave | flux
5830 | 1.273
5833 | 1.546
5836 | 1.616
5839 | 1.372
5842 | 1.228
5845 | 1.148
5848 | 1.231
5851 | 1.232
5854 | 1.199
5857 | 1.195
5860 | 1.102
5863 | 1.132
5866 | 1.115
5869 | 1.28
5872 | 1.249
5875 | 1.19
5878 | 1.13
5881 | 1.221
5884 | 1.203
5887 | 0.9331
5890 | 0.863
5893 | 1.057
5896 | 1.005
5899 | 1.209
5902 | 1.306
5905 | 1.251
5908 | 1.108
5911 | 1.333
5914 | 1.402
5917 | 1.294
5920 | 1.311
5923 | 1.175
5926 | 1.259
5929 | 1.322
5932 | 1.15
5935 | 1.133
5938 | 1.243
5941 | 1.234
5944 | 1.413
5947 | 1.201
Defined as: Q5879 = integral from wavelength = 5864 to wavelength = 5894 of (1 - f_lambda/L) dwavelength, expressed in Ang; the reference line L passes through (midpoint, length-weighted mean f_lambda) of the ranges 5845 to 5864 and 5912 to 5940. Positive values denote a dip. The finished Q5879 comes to 2.0 Ang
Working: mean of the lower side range 1.18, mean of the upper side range 1.26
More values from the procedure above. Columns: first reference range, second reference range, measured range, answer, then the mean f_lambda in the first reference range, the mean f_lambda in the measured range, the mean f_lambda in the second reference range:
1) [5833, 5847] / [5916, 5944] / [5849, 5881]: 3.43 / 1.36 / 1.18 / 1.24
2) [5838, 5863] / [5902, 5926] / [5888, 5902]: 2.15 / 1.21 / 1.06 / 1.27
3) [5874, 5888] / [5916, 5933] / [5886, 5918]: 0.97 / 1.14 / 1.16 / 1.25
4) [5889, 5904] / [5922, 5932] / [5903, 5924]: -1.65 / 1.1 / 1.27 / 1.24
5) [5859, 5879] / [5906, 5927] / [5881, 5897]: 2.39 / 1.17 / 1.03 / 1.27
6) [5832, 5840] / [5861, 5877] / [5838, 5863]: 3.04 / 1.52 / 1.21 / 1.19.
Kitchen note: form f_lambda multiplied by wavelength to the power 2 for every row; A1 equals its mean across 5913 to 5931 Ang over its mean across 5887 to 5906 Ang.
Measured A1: 1.18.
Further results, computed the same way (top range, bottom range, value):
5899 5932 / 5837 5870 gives 1.07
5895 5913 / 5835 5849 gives 0.94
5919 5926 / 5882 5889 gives 1.18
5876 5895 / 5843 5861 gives 0.91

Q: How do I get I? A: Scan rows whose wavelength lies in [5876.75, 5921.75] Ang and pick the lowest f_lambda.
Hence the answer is 0.863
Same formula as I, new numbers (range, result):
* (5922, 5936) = 1.133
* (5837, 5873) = 1.102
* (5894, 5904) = 1.005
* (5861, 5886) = 1.115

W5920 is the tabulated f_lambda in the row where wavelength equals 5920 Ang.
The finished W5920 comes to 1.311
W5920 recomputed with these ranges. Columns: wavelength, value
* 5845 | 1.148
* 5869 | 1.28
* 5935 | 1.133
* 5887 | 0.9331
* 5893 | 1.057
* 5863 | 1.132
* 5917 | 1.294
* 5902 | 1.306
